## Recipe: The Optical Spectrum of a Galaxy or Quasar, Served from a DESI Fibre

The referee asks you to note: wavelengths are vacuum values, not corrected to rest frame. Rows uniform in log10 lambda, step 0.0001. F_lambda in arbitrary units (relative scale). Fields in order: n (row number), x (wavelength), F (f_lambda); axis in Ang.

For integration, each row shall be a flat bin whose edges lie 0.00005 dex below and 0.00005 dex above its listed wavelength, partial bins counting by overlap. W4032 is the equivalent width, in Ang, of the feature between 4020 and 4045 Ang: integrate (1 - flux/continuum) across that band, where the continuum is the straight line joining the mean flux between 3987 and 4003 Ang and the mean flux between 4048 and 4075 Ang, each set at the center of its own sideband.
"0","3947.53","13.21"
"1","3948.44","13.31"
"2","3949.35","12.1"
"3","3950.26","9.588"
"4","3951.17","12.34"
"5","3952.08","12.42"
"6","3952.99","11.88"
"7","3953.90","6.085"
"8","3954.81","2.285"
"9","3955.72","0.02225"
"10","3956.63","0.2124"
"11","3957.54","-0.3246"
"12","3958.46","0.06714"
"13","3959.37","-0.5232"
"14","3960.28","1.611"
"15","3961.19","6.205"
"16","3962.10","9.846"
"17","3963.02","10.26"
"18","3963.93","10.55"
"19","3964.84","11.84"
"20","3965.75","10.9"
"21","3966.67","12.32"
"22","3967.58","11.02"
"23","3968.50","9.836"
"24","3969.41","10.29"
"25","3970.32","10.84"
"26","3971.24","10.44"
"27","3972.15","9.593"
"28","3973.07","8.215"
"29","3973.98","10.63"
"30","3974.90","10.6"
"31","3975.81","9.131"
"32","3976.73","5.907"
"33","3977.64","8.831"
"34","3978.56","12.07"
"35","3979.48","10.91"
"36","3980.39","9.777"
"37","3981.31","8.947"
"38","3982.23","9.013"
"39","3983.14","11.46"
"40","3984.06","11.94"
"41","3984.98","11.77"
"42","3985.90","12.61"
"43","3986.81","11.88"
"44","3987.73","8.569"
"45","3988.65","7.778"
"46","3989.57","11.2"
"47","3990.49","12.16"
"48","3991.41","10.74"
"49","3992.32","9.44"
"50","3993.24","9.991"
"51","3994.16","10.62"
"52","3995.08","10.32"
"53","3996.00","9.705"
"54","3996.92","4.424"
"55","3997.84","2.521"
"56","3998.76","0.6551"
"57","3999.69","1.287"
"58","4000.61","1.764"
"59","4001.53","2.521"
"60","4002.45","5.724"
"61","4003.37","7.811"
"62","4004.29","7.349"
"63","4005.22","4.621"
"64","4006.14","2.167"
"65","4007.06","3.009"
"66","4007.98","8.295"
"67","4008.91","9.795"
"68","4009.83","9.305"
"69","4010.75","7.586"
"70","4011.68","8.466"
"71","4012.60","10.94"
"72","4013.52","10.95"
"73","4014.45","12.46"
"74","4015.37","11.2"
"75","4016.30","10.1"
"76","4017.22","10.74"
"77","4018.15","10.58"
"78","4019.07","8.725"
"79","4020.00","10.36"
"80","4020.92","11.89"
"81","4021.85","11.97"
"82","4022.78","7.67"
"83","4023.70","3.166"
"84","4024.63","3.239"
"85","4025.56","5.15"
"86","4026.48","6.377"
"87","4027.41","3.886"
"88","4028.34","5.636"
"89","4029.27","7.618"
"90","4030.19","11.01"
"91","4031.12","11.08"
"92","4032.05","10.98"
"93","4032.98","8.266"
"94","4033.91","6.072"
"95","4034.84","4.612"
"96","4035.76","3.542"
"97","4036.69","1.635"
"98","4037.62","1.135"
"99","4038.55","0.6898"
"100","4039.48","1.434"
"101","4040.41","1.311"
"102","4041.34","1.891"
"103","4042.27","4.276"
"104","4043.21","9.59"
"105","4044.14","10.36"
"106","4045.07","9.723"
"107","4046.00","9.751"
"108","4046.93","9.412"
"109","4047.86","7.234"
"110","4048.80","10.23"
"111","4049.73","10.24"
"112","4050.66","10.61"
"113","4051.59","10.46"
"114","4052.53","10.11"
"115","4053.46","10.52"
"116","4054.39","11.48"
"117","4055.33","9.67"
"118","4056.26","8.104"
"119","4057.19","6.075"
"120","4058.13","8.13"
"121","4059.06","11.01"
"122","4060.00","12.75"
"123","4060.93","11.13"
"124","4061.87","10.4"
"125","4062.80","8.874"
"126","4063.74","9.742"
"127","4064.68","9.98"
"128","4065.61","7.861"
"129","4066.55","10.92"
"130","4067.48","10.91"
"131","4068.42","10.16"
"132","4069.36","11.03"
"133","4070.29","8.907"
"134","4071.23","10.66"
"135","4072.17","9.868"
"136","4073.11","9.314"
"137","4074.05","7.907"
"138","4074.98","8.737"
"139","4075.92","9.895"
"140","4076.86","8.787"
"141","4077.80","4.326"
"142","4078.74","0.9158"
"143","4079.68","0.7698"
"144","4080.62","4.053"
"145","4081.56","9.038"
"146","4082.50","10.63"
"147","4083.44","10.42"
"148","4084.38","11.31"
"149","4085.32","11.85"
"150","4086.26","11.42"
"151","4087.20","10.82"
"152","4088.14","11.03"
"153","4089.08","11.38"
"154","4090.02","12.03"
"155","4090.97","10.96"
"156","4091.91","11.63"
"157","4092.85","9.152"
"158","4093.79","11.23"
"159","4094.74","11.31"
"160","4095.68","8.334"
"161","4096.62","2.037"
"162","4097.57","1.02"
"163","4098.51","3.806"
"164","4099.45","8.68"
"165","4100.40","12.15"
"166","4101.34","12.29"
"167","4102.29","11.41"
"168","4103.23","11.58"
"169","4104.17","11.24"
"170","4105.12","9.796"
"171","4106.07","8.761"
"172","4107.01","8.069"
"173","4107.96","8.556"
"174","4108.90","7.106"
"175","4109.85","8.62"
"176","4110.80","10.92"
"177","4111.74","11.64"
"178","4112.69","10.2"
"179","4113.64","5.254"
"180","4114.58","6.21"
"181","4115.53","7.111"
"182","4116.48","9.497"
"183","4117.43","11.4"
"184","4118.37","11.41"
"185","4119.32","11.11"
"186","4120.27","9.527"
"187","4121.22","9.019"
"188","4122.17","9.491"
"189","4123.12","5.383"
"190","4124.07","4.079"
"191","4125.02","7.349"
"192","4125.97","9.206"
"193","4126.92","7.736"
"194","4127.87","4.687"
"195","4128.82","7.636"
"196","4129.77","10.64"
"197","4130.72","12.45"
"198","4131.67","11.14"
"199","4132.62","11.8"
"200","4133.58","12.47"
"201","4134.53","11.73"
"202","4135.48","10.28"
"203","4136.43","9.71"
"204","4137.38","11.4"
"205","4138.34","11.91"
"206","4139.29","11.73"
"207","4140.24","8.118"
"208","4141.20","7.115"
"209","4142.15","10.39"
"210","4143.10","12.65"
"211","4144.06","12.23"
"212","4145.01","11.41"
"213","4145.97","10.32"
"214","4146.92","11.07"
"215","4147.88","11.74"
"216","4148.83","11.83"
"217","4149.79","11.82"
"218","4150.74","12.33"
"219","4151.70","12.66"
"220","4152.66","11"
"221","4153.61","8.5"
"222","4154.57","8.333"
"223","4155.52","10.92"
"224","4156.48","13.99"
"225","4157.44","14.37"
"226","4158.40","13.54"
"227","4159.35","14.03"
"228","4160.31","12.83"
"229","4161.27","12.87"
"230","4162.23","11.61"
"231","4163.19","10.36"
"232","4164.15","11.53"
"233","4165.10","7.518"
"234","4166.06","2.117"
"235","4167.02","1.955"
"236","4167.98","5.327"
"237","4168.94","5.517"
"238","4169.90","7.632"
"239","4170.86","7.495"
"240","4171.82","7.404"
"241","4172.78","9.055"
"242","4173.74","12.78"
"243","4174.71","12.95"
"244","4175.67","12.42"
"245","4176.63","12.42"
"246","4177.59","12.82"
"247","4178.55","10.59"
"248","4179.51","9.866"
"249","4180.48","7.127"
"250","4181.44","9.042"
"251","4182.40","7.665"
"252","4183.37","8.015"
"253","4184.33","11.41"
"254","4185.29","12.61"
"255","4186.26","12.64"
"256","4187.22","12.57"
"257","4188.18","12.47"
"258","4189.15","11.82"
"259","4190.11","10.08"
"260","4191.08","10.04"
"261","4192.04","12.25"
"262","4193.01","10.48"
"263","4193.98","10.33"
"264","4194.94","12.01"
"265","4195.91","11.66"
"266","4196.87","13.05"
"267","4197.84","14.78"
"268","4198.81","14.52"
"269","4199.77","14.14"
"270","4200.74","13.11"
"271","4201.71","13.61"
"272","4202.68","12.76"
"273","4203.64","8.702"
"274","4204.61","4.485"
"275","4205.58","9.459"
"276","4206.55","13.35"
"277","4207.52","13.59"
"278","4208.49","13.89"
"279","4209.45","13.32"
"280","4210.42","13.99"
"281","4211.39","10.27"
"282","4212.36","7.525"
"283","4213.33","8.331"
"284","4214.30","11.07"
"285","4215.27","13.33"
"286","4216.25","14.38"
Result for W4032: 7.3 Ang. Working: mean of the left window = 7.11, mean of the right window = 9.84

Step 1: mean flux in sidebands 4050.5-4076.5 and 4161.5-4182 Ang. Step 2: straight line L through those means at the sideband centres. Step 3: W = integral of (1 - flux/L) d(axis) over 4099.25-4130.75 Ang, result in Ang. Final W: 1.15 Ang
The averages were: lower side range 9.82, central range 9.08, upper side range 8.98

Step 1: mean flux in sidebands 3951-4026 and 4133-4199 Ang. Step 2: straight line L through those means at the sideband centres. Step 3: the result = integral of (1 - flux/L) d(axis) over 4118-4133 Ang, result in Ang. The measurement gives 1.8 Ang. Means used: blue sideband 8.16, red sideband 10.7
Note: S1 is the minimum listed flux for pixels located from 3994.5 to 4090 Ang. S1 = 0.6551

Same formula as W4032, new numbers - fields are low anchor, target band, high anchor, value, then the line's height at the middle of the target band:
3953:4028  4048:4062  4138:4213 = -1.6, 8.97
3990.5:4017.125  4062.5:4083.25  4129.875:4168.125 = 1.5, 9.01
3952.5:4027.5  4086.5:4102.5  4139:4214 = 0.3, 9.58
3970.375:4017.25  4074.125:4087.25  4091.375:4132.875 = 1.2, 8.81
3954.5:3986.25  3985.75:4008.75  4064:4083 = 3.4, 8.27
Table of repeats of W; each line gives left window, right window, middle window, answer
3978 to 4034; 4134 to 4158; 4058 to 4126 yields 6.3 Ang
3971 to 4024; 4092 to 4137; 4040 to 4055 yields 0.4 Ang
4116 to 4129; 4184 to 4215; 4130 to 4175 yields -3.9 Ang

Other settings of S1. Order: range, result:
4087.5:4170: 1.02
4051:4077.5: 6.075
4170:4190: 7.127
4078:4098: 0.7698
